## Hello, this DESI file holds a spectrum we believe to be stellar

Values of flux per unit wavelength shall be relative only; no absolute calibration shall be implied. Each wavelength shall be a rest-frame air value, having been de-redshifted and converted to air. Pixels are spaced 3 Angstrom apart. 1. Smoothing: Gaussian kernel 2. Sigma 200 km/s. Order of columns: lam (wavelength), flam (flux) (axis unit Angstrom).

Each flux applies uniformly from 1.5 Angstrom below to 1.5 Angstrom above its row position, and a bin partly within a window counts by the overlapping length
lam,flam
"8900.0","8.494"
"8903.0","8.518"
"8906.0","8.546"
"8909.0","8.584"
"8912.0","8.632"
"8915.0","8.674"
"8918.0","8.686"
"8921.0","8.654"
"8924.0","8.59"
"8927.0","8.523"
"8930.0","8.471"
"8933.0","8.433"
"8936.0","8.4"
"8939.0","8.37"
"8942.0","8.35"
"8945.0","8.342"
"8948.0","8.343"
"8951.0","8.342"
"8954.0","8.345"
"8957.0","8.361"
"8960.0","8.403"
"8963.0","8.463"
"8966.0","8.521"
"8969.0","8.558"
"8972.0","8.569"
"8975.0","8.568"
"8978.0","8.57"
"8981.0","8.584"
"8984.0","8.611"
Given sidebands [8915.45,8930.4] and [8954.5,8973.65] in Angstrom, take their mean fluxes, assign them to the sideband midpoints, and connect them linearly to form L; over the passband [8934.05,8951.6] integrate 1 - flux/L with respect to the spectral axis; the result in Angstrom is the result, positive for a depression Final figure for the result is 0.4 Angstrom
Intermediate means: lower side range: 8.6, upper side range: 8.47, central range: 8.36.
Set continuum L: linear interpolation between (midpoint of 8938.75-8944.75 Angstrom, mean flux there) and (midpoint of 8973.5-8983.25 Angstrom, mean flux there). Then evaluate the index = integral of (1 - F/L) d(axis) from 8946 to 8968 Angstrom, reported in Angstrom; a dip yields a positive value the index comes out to 0.1 Angstrom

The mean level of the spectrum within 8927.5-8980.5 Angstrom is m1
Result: 8.44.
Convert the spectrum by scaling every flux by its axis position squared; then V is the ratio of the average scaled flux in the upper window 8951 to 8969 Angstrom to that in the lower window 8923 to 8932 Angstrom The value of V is 1.00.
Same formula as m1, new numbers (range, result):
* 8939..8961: 8.36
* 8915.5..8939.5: 8.53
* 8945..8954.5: 8.34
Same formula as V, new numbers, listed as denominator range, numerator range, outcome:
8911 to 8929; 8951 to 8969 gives 0.99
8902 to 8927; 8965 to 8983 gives 1.01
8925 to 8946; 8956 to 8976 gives 1.02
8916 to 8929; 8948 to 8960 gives 0.98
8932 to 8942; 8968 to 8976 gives 1.03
